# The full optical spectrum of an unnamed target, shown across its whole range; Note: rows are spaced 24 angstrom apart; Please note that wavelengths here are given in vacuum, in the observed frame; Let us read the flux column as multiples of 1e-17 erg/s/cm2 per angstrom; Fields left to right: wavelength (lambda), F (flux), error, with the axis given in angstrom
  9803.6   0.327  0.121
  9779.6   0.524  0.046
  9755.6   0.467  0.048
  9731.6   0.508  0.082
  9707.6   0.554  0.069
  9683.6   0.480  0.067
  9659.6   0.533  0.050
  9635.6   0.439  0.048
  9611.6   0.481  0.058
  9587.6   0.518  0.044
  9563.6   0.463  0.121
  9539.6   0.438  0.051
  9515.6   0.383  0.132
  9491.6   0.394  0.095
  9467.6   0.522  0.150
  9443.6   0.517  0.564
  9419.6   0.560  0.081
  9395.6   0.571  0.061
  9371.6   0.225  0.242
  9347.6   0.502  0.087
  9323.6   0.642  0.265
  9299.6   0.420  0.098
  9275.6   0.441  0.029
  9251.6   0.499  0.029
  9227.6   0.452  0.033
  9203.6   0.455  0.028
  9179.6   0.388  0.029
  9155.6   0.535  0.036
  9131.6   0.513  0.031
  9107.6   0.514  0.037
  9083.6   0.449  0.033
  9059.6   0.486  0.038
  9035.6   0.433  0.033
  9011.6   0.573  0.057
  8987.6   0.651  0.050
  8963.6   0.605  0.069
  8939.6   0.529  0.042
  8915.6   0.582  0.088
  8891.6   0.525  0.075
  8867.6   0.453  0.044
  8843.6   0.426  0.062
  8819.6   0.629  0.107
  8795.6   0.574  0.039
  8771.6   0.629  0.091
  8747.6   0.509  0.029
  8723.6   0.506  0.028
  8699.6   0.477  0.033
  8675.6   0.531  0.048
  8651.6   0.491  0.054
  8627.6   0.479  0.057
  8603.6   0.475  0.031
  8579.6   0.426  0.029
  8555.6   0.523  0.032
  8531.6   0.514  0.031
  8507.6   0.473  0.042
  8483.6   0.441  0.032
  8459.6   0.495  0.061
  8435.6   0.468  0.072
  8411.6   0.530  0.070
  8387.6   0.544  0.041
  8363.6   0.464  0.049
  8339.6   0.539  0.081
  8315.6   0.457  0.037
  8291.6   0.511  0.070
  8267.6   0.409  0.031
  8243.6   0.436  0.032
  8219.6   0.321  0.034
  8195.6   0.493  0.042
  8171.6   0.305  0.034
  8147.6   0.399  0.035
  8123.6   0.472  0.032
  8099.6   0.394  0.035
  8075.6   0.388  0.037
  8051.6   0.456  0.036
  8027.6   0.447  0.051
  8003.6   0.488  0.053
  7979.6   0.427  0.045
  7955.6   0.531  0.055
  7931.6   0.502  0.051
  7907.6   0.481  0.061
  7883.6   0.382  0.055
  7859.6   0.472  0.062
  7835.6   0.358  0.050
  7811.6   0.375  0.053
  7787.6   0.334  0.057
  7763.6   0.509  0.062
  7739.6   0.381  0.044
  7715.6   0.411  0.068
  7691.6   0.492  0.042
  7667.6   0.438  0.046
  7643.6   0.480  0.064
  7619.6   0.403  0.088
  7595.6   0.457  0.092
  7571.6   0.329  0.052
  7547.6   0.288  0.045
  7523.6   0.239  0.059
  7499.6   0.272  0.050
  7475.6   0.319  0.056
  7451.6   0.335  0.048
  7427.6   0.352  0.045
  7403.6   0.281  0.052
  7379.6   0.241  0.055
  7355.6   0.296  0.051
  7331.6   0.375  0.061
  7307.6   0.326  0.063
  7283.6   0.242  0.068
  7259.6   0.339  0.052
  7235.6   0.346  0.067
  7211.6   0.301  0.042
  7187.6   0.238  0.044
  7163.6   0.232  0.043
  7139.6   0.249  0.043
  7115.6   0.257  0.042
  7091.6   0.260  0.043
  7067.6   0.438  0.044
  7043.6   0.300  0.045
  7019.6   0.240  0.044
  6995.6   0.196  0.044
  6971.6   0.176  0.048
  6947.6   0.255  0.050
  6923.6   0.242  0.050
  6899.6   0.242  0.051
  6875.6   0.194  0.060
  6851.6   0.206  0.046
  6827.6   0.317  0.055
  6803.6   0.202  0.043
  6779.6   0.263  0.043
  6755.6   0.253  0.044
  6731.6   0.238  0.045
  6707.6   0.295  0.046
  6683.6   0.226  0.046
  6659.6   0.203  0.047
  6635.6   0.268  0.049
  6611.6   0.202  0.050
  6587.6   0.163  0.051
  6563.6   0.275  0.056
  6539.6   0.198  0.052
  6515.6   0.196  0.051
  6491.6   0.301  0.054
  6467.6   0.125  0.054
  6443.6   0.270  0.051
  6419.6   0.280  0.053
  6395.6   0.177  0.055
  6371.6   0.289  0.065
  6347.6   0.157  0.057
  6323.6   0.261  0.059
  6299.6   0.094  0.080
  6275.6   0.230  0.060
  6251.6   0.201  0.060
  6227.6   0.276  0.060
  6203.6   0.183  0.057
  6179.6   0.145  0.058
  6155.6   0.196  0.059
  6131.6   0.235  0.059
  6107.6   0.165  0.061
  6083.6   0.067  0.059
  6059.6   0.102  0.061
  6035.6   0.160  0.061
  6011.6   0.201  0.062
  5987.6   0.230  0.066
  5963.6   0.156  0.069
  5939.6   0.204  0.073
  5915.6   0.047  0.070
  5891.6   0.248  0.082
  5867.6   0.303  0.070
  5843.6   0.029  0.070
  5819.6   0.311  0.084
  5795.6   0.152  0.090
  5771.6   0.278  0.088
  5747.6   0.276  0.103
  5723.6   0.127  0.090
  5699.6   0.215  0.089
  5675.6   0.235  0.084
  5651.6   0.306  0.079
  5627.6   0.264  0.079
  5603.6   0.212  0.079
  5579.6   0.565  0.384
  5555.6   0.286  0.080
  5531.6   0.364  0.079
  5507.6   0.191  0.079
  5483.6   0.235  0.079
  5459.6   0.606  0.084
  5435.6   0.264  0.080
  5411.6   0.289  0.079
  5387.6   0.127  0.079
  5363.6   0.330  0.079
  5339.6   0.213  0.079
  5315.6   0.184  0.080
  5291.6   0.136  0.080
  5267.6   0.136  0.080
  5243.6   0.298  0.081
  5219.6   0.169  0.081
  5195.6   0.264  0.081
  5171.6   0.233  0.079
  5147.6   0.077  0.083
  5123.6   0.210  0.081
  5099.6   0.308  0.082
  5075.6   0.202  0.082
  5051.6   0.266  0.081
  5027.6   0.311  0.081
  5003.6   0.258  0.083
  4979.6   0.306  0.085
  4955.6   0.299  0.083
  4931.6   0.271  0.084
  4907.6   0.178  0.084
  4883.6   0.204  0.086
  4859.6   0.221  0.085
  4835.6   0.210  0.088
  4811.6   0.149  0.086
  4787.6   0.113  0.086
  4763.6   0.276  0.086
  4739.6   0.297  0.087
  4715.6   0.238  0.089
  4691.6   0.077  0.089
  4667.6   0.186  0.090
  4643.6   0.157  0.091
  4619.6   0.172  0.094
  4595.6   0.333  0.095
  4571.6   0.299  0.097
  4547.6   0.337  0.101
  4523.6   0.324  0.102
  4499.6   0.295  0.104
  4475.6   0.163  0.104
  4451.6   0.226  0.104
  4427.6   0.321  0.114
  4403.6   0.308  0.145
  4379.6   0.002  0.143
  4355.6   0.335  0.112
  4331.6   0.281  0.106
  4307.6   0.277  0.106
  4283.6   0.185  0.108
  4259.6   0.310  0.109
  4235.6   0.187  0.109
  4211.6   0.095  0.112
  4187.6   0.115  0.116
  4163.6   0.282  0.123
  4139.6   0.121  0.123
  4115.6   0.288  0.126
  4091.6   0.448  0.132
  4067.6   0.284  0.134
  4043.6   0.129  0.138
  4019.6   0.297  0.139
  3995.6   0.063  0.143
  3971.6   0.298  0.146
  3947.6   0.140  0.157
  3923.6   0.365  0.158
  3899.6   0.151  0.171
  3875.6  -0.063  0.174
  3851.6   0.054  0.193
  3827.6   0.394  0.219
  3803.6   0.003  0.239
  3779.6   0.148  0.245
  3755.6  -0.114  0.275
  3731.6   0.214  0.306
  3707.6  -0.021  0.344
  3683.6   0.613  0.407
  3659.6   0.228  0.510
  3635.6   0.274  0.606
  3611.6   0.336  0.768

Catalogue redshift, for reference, 0.90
